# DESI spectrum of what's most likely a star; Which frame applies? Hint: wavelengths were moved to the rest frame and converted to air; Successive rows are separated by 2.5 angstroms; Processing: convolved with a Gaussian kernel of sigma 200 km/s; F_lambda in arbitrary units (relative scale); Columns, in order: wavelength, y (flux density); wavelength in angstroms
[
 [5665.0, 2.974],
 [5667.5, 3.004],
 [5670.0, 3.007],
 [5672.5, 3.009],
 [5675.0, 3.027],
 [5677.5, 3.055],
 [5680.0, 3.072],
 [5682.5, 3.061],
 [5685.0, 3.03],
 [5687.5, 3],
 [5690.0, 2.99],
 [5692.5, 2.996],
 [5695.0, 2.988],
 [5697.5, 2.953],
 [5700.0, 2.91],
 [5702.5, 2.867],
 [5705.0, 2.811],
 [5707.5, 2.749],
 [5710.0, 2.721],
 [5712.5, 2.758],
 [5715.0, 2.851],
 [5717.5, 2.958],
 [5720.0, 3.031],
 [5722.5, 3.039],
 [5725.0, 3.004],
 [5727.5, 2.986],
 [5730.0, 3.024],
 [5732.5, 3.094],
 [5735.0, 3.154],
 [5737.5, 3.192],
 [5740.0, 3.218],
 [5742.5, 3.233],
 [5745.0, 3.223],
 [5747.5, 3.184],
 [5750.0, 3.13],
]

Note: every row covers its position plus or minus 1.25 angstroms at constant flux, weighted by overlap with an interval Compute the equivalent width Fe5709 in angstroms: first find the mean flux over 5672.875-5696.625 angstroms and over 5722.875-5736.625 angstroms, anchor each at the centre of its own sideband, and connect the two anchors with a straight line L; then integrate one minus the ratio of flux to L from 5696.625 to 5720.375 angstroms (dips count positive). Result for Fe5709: 1.5 angstroms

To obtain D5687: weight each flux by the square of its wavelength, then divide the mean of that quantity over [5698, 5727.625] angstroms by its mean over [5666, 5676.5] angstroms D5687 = 1.0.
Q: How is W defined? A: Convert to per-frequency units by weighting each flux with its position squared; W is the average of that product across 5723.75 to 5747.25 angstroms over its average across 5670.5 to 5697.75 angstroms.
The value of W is 1.1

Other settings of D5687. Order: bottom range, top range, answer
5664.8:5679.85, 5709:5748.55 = 1.03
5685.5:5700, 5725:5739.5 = 1.05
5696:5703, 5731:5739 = 1.09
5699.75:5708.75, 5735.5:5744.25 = 1.15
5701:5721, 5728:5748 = 1.12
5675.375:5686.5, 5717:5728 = 1.00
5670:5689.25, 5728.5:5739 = 1.05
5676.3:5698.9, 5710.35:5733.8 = 0.99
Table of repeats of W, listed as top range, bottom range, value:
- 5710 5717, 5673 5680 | 0.93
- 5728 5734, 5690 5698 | 1.04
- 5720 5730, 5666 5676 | 1.02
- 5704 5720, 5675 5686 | 0.94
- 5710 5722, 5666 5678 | 0.97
